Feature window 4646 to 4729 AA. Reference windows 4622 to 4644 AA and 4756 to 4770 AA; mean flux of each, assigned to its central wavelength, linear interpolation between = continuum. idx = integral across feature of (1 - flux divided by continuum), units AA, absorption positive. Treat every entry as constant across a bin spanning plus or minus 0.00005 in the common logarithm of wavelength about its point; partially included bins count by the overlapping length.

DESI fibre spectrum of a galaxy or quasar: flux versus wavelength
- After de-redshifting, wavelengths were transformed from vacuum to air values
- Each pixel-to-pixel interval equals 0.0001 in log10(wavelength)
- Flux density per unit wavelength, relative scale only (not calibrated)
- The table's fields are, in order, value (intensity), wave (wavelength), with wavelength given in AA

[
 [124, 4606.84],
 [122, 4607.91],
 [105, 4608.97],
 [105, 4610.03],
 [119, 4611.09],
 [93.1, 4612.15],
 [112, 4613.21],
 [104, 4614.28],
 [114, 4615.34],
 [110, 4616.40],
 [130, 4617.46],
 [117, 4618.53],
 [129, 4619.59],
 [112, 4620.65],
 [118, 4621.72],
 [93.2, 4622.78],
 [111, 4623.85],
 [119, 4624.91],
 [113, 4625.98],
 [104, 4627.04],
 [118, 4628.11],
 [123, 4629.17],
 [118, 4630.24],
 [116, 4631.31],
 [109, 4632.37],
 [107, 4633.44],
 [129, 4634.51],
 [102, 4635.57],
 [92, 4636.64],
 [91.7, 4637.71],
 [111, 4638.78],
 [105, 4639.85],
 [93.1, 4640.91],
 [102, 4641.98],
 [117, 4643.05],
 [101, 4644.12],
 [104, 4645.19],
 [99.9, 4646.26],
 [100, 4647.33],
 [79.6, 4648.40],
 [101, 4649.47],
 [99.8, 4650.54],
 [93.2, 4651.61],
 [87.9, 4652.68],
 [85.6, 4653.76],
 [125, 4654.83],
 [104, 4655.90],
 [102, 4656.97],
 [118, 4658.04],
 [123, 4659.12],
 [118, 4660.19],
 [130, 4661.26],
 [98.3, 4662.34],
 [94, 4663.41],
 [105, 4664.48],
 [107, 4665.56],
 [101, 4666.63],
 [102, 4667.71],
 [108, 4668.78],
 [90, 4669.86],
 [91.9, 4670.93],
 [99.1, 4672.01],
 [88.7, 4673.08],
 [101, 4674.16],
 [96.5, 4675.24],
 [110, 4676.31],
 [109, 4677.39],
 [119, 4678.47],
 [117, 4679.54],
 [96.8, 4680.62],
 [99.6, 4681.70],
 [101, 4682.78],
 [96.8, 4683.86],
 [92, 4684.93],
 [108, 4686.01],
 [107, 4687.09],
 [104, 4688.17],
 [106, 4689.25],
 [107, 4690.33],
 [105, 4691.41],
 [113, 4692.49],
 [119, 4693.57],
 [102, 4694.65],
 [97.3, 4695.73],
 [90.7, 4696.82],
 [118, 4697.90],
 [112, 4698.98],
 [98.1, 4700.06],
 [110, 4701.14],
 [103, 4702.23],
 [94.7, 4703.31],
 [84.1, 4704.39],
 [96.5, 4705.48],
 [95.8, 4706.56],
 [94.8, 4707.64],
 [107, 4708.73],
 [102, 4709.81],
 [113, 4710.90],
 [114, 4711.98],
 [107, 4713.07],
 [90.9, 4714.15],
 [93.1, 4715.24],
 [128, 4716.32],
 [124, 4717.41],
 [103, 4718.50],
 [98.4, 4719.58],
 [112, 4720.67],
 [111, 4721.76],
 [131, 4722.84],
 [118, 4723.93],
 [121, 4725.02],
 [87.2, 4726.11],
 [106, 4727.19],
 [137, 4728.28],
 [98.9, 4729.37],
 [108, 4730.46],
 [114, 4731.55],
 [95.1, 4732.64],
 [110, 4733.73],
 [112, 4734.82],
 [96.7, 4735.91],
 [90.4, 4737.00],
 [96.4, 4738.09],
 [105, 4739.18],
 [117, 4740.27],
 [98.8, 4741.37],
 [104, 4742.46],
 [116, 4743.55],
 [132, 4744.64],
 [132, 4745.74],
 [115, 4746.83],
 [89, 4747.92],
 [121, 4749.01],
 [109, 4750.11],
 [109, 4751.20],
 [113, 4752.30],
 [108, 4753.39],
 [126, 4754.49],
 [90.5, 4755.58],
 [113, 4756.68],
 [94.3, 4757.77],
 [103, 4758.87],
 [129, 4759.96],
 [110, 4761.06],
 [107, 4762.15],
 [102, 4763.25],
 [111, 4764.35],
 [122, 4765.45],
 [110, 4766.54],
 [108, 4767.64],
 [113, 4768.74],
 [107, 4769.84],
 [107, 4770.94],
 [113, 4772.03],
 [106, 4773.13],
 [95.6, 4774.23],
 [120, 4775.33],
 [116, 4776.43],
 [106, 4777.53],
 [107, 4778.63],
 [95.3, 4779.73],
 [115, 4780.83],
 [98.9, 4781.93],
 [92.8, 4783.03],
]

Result 3.4 AA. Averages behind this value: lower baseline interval 109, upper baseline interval 110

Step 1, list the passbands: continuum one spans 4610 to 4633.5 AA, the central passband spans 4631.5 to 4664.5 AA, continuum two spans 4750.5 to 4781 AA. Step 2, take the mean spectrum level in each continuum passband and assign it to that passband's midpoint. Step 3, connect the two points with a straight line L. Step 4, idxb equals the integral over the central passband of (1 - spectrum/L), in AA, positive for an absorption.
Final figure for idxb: 2.38 AA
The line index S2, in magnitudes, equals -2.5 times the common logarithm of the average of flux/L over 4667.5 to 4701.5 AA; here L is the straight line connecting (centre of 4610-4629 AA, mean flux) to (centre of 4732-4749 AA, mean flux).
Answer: 0.07 mag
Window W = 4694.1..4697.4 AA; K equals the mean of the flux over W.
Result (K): 96.9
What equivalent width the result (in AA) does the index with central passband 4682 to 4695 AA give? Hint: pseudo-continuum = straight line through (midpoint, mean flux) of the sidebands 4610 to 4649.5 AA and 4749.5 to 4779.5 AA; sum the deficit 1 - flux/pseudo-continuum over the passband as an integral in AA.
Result 0.5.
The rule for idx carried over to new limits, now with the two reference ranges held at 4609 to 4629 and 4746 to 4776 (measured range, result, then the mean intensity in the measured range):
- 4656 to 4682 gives 1.44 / 105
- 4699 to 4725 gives 1.05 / 106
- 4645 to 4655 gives 1.37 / 96.3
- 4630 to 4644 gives 0.66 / 107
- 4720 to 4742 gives 0.39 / 108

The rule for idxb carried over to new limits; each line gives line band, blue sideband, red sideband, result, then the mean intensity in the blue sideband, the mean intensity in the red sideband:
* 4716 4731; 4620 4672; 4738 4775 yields -0.6 AA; 106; 110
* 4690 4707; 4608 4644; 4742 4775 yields 1.2 AA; 110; 111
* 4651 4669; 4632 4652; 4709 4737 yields -0.4 AA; 102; 109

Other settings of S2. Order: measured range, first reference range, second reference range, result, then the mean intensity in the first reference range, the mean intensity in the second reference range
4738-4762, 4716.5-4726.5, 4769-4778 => 0.00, 113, 109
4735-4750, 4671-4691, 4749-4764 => -0.01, 103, 109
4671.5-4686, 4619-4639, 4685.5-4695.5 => 0.06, 111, 108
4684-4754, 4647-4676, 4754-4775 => -0.01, 102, 109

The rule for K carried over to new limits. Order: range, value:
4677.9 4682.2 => 108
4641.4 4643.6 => 109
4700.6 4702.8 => 106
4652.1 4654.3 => 86.8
